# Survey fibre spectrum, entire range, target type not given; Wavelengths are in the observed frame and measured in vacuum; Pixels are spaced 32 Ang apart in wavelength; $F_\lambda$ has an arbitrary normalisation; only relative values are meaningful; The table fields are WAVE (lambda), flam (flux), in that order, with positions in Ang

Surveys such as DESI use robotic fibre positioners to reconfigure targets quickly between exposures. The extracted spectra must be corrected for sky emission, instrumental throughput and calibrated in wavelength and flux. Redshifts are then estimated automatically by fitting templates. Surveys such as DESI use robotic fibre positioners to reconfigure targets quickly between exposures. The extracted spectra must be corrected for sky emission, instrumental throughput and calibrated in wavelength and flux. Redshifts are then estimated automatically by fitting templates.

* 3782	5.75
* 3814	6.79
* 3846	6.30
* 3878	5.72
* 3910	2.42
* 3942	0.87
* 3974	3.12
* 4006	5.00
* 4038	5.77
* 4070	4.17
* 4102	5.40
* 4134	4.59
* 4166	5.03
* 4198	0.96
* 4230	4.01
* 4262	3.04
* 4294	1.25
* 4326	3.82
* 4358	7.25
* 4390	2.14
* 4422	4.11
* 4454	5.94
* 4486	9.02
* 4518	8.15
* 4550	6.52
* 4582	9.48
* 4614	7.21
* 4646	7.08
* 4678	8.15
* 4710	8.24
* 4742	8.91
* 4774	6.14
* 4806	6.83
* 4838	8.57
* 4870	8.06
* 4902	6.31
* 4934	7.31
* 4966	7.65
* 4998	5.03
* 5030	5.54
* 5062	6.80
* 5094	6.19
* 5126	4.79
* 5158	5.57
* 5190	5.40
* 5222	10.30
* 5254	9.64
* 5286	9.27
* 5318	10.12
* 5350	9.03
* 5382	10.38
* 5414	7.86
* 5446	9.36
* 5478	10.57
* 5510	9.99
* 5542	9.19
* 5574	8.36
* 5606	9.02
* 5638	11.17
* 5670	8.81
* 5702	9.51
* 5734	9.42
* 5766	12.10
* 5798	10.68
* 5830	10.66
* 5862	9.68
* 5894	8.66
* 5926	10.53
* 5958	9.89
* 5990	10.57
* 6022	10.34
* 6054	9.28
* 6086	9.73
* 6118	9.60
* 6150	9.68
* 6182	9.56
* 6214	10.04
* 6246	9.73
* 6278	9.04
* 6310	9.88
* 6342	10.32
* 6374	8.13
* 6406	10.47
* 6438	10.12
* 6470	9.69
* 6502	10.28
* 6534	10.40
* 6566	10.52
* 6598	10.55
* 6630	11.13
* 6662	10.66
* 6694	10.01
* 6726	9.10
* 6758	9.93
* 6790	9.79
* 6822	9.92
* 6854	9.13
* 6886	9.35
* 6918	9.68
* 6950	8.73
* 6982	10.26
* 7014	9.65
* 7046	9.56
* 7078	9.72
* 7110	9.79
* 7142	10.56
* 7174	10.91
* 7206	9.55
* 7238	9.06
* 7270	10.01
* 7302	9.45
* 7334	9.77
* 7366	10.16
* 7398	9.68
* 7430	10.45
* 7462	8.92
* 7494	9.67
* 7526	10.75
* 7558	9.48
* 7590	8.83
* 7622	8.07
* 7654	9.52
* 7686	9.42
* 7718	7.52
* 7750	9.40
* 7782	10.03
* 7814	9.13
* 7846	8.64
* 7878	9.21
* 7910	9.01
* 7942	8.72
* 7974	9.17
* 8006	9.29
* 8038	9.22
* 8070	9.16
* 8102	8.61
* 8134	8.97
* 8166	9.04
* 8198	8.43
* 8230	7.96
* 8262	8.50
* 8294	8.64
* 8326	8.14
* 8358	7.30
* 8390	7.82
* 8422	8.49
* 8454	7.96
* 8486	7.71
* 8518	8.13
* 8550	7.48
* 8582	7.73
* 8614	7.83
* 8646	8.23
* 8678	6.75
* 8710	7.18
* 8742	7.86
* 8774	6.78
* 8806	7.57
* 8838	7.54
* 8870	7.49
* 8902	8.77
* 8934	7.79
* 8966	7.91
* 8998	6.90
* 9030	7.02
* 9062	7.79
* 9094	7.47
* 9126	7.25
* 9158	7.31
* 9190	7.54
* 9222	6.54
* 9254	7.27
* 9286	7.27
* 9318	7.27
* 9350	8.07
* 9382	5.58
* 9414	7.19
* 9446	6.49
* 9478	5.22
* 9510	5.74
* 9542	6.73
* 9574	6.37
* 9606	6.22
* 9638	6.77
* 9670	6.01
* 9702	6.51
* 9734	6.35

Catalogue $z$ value 0.000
